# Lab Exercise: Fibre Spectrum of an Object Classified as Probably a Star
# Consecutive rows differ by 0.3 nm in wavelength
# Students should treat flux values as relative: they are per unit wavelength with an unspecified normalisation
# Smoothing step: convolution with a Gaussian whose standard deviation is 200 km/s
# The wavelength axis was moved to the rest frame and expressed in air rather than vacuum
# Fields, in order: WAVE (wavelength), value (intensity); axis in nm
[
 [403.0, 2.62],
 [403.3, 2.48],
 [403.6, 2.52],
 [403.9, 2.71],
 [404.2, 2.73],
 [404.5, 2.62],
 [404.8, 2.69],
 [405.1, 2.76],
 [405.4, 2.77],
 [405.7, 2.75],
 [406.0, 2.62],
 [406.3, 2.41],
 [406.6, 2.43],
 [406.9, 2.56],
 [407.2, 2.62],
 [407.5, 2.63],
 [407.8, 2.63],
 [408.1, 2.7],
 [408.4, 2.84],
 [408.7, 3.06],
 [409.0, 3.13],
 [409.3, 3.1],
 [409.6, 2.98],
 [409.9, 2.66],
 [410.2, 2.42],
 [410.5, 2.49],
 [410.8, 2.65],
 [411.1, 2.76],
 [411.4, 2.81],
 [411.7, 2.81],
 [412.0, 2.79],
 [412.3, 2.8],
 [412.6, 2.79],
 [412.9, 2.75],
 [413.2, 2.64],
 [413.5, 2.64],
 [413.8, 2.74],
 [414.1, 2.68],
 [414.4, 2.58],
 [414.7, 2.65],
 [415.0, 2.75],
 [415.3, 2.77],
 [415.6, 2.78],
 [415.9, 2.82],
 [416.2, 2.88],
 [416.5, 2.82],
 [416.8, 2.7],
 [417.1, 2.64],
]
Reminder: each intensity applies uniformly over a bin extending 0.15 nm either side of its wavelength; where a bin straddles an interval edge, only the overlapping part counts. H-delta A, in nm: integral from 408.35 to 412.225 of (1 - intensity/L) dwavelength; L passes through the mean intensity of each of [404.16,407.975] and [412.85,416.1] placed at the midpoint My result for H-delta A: -0.20 nm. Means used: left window 2.63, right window 2.71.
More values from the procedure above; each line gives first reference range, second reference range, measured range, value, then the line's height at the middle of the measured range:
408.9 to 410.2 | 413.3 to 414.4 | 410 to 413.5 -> 0.10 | 2.78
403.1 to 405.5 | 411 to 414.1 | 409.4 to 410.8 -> 0.03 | 2.72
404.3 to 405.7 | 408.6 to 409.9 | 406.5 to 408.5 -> 0.18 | 2.89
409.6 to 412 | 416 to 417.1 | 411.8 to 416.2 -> 0.01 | 2.74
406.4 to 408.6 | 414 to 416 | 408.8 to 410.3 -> -0.13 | 2.66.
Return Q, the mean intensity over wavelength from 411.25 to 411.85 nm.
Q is 2.81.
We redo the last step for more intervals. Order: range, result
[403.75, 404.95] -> 2.69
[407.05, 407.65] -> 2.62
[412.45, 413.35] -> 2.73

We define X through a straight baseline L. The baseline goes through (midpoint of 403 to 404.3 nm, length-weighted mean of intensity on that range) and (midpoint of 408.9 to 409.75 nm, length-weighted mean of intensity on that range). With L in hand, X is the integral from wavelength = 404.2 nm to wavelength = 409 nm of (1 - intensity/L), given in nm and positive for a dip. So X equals 0.26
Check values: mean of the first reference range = 2.61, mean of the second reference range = 3.07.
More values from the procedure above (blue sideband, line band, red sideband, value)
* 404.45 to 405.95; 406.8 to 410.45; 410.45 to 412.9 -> -0.05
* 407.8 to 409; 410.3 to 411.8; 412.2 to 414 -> 0.05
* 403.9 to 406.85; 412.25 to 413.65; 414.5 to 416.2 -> 0.01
